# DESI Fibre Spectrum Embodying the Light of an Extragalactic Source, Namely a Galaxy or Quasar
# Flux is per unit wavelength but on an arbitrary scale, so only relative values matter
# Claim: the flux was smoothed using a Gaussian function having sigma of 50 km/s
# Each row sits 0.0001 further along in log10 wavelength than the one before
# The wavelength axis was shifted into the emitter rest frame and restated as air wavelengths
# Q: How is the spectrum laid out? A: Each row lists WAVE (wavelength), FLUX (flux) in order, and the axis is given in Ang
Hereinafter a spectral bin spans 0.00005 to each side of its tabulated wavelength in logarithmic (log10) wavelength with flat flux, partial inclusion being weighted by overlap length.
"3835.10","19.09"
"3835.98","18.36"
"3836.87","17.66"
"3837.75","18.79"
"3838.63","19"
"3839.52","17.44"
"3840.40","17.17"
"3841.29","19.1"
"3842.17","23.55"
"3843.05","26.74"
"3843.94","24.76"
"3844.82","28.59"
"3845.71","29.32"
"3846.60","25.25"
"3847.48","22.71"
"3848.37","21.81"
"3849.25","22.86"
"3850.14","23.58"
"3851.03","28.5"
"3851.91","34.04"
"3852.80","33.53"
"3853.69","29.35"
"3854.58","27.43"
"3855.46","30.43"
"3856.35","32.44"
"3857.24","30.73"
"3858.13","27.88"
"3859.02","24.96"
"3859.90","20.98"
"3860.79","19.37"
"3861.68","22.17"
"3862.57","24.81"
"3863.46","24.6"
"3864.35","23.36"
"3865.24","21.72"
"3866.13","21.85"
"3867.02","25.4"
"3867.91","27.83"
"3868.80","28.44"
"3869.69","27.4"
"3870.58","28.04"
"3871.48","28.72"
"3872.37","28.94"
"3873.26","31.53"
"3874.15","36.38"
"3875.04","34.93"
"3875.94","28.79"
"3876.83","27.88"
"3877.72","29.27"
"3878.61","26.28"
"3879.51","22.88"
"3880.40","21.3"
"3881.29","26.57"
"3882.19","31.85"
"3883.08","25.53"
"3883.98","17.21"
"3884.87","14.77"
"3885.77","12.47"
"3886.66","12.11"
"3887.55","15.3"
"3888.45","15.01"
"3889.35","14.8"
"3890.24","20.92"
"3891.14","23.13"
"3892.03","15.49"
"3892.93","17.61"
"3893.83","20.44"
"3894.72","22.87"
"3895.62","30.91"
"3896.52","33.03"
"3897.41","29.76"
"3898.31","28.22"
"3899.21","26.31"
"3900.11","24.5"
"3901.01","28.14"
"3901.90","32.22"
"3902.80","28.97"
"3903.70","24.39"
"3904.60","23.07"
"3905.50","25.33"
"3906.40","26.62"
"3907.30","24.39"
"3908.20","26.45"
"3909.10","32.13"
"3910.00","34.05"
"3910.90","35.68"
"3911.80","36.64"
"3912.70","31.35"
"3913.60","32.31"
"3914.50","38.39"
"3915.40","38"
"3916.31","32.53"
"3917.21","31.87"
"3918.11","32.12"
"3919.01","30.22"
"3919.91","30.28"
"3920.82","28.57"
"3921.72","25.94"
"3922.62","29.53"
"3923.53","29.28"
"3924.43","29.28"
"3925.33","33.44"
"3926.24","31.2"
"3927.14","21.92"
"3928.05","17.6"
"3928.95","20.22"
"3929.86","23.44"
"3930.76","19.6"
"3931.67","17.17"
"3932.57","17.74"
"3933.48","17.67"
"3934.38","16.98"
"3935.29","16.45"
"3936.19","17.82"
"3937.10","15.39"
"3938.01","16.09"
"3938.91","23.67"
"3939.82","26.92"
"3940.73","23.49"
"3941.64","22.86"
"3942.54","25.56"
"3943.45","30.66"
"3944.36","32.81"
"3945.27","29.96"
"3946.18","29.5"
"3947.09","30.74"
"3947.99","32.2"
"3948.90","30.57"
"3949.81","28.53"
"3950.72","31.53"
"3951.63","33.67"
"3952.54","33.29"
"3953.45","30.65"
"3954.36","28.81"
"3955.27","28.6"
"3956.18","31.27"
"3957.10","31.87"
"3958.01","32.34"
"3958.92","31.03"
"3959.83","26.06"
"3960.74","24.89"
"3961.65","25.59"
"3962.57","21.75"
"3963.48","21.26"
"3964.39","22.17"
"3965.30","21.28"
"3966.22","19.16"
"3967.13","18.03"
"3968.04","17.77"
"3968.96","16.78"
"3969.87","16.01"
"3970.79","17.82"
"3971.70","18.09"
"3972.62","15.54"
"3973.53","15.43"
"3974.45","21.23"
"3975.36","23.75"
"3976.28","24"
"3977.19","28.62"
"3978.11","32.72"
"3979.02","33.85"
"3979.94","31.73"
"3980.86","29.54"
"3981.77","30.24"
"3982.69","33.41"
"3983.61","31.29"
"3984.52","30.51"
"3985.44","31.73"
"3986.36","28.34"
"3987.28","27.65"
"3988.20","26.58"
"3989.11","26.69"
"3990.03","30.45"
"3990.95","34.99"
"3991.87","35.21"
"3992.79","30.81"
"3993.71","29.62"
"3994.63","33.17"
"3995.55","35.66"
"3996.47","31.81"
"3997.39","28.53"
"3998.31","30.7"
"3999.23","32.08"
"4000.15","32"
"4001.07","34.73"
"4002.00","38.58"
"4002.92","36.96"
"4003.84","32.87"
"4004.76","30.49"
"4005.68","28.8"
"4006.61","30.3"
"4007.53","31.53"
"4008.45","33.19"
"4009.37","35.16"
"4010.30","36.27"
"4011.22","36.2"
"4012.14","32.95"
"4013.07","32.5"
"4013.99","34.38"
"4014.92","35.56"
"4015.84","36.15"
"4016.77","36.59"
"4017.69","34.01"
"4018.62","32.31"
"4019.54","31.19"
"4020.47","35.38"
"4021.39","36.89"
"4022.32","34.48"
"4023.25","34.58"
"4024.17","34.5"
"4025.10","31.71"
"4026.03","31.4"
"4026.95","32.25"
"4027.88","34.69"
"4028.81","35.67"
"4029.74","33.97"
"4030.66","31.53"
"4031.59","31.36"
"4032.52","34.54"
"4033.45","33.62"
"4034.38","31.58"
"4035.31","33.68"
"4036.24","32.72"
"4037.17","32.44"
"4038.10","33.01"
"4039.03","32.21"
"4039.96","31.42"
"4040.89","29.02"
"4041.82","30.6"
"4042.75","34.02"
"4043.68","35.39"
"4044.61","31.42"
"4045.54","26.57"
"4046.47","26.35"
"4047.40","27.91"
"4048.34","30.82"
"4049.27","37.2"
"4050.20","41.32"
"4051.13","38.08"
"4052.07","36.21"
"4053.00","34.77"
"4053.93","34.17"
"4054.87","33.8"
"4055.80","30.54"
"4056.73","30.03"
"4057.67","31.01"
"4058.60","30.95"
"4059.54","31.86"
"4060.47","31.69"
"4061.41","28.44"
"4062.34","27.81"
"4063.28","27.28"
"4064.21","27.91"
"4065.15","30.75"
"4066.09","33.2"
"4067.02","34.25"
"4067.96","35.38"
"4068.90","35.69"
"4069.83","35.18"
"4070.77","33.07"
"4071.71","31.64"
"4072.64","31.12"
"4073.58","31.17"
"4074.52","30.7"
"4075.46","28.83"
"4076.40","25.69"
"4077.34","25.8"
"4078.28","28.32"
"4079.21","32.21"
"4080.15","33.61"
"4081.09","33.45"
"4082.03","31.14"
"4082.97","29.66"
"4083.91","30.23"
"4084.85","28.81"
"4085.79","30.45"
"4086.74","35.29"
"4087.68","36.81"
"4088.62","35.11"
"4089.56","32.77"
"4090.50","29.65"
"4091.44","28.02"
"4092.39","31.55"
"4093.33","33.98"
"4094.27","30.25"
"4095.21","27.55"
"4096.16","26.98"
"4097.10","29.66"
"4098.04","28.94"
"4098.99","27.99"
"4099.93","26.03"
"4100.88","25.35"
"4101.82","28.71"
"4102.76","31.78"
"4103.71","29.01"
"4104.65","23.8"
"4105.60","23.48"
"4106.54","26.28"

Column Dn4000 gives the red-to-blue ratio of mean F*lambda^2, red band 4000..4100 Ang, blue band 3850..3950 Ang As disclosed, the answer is 1.33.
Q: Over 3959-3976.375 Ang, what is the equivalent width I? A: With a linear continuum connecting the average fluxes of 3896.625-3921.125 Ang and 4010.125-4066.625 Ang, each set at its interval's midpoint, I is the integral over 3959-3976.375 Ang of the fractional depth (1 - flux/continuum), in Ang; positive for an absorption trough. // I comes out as 6.0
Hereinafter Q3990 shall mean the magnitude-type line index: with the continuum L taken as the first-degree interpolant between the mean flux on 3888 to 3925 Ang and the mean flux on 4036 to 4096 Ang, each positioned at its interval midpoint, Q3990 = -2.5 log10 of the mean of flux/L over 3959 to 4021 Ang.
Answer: 0.03 mag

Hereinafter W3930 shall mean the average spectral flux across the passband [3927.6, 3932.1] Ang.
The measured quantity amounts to 19.6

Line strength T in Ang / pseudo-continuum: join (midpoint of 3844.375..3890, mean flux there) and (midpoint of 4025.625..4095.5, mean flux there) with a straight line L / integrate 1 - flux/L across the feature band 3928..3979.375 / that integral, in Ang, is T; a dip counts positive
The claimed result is 7.4 Ang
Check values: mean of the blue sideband 25.3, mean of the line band 24.2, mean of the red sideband 31.9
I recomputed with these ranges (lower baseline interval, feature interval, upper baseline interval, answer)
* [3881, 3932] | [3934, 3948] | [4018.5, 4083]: 1.67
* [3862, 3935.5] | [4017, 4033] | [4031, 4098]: -1.75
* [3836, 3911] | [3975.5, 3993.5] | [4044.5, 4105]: -1.25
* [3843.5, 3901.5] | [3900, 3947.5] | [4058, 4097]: -0.34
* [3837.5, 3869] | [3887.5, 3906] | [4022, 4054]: 2.00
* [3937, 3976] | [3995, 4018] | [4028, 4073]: -3.62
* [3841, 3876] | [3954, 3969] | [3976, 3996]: 2.61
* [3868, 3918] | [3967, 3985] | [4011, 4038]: 3.88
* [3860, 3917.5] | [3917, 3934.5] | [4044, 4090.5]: 1.27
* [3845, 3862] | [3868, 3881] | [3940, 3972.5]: -0.96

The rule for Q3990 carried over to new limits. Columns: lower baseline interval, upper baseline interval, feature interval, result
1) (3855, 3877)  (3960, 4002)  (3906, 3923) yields -0.164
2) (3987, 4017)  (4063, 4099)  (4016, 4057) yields -0.038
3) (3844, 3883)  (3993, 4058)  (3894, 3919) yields -0.046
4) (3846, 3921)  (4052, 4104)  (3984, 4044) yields -0.115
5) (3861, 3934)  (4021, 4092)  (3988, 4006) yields -0.081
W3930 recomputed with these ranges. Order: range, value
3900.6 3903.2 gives 29.9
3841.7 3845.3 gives 25.9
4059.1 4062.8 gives 30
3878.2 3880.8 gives 23.5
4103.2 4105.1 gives 26.5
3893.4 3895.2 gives 21.9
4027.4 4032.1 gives 33.4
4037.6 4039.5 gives 32.6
